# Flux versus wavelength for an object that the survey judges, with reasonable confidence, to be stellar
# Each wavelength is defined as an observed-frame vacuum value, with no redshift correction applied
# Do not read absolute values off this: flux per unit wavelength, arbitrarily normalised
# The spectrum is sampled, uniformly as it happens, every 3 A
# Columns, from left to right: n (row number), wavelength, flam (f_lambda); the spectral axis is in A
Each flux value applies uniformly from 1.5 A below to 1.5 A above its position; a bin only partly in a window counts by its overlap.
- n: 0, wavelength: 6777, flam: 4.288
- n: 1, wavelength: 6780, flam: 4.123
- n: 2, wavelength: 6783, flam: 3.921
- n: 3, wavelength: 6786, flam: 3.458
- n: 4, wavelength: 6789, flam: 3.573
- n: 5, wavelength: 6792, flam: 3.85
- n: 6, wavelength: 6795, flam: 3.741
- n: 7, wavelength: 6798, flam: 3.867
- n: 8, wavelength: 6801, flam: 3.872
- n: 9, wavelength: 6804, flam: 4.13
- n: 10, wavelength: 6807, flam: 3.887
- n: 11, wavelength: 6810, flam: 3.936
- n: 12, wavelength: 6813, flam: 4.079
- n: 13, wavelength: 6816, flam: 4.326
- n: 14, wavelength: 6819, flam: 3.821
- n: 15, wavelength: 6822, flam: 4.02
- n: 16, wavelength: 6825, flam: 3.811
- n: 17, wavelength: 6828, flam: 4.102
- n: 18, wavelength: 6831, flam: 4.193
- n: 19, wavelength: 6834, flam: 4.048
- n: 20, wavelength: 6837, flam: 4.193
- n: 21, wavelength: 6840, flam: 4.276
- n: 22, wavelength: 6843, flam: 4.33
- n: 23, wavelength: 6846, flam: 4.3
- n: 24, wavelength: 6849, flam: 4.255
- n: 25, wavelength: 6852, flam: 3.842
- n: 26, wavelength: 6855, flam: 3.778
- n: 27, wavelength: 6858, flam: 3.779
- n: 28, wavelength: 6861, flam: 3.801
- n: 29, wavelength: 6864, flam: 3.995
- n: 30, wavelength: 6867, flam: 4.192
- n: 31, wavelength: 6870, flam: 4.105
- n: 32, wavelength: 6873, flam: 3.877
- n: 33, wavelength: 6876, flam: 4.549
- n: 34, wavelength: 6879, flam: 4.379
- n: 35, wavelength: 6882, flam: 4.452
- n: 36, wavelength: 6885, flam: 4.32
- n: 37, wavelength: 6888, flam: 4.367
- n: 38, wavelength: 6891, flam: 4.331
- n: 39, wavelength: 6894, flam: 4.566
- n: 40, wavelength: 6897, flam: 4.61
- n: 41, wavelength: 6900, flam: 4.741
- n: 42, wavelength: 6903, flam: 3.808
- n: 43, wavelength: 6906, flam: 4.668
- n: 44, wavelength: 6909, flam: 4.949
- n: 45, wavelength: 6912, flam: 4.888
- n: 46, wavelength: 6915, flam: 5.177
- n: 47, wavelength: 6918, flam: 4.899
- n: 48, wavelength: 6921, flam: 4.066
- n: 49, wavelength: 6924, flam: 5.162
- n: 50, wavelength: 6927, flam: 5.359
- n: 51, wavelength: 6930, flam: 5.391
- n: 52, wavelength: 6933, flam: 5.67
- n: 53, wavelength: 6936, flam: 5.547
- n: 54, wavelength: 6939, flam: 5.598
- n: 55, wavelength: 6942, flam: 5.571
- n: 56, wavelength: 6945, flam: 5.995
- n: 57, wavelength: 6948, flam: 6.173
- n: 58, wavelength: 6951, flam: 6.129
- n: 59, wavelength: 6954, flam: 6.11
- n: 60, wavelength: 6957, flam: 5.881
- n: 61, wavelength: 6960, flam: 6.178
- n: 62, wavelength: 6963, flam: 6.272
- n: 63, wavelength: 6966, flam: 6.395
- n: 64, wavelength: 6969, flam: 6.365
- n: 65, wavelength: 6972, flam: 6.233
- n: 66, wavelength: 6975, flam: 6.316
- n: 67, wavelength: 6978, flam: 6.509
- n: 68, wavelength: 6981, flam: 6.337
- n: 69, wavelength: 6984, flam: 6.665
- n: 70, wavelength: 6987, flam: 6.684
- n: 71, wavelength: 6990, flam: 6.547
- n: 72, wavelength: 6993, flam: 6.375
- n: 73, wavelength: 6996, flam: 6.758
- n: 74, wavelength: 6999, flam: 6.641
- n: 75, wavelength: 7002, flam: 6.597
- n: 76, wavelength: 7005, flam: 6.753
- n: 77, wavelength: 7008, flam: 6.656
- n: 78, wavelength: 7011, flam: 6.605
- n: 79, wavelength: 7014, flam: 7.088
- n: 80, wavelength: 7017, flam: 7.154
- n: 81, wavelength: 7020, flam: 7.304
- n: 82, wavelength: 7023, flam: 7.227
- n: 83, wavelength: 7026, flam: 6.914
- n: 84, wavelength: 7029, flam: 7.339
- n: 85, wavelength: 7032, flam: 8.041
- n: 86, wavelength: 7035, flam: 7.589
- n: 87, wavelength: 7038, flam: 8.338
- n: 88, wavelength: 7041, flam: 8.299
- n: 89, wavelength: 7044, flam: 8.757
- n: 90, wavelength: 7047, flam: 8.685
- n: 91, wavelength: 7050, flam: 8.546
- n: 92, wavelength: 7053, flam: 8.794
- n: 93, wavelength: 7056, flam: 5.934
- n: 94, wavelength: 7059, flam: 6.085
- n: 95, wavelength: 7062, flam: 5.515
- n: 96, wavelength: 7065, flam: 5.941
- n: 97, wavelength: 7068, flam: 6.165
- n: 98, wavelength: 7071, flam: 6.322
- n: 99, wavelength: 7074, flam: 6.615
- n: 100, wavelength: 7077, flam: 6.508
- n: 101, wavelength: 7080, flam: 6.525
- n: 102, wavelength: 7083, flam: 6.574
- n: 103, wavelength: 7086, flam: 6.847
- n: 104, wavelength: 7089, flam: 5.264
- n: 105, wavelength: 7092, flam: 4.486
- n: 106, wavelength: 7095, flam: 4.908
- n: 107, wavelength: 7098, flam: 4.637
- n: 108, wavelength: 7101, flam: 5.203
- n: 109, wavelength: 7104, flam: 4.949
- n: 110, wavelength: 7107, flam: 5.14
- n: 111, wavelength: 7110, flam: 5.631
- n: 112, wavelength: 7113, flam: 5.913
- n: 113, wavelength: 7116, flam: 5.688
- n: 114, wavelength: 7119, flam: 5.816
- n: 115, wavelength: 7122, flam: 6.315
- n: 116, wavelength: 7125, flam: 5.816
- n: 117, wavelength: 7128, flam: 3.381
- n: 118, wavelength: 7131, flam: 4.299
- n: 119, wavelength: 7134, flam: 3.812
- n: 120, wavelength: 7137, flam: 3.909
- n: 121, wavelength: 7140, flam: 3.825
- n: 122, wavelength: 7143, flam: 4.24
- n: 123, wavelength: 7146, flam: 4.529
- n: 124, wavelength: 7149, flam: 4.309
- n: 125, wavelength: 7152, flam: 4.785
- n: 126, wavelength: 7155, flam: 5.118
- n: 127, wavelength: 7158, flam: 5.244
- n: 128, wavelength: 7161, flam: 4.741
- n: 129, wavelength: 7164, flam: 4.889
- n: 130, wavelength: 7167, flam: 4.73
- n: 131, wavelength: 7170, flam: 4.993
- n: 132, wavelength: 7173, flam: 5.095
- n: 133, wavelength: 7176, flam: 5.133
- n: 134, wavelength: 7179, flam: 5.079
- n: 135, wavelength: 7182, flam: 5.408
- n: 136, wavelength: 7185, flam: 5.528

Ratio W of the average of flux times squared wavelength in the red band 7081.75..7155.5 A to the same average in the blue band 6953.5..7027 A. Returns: 0.8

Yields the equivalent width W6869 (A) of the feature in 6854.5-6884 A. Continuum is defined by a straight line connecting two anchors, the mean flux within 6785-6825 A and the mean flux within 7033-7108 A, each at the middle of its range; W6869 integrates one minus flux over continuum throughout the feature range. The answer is 2.78 A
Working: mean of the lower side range 3.89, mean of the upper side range 6.52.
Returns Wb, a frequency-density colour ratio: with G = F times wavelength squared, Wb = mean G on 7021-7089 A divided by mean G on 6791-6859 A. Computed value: 1.89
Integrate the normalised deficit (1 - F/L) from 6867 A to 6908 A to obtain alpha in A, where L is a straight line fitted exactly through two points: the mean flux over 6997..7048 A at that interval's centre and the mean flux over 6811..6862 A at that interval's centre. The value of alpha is 5.0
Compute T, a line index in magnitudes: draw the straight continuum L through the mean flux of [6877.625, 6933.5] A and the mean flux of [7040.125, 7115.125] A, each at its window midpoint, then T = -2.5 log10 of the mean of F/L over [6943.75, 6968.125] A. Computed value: -0.19 mag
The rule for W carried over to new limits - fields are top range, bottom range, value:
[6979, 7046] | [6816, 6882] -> 1.83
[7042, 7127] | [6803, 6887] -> 1.62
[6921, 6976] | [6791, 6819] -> 1.54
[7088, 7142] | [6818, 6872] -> 1.32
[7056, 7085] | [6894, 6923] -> 1.41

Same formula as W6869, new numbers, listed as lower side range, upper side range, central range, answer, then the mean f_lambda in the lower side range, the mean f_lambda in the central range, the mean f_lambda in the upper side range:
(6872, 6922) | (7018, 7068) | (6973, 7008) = -1.0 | 4.52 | 6.56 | 7.41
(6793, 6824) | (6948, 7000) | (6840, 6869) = 3.6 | 3.96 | 4.04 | 6.37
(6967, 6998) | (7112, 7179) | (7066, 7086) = -3.4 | 6.48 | 6.47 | 4.84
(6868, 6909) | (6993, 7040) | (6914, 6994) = -1.7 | 4.39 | 5.91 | 7.12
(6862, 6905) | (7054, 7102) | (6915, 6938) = -2.5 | 4.3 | 5.17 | 5.88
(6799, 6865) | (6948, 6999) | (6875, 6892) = 1.7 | 4.03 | 4.4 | 6.36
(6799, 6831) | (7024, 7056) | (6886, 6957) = 9.5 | 4.01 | 5.13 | 8.01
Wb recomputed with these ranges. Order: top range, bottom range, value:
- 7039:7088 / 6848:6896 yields 1.78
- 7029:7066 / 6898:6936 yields 1.59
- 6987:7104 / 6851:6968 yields 1.42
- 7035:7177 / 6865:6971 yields 1.18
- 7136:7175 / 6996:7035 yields 0.69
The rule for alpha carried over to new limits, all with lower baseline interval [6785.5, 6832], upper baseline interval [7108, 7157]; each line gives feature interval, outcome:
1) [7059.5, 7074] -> -4.36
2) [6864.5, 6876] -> -0.05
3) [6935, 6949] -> -4.78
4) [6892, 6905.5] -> -0.86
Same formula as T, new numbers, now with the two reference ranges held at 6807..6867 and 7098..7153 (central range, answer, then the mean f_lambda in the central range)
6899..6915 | -0.10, 4.66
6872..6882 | -0.04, 4.32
